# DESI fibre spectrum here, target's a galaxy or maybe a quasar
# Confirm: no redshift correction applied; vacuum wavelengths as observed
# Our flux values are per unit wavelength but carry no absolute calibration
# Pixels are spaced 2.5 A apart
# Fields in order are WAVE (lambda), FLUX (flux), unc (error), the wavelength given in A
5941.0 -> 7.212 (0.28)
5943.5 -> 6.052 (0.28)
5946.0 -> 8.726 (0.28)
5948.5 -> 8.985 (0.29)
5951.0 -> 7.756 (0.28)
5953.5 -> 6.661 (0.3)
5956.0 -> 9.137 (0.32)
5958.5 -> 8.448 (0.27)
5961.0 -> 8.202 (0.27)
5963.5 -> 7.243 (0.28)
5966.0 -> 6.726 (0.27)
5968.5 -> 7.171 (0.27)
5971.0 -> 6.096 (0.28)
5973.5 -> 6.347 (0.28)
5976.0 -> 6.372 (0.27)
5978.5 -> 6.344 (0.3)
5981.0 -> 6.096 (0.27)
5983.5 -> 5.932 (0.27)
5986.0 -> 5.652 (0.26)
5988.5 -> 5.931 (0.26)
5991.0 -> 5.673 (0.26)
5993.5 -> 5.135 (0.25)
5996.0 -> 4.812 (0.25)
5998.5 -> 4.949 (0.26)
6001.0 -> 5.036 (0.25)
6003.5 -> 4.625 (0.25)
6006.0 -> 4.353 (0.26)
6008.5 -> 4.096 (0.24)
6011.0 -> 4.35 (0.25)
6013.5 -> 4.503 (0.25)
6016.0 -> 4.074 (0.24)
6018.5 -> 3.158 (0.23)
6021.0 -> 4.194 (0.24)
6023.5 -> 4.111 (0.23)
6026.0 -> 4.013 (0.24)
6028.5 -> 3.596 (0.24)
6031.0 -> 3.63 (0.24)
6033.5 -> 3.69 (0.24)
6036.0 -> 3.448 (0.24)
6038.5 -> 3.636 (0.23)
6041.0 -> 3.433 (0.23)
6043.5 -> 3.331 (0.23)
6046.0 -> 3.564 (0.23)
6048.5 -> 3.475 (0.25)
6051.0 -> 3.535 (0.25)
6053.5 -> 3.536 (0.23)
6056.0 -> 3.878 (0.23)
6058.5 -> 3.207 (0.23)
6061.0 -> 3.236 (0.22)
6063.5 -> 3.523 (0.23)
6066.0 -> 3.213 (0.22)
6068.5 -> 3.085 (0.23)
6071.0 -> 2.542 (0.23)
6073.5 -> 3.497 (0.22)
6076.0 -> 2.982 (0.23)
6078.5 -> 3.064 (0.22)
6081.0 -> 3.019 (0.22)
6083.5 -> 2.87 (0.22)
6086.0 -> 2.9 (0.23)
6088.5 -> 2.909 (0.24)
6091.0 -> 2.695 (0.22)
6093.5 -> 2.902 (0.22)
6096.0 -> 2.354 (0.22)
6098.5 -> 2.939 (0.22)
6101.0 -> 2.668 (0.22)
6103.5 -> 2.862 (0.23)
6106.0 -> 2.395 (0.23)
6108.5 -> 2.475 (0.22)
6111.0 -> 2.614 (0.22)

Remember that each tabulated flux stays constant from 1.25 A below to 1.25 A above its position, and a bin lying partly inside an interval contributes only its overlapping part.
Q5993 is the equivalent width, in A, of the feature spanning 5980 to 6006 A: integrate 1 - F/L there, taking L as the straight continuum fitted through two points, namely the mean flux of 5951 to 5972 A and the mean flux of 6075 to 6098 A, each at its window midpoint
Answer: 4.15 A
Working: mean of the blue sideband 7.49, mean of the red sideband 2.86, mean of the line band 5.33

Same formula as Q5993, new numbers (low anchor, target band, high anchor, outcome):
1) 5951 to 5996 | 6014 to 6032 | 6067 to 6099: 3.97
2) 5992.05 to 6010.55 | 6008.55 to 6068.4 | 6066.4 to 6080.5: 2.72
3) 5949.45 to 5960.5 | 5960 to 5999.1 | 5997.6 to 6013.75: 1.09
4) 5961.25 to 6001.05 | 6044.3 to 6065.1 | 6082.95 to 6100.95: 2.10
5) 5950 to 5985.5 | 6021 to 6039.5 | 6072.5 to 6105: 4.23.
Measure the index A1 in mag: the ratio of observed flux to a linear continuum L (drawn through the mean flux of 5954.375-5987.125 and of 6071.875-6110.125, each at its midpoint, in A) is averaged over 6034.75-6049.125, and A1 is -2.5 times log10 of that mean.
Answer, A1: 0.28 mag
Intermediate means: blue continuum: 6.91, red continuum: 2.83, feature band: 3.48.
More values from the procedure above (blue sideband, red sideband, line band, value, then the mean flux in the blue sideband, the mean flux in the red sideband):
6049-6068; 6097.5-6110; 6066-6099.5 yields 0.04 mag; 3.43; 2.66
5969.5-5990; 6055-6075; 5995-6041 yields 0.18 mag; 6.1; 3.26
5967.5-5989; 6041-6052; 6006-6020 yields 0.19 mag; 6.21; 3.47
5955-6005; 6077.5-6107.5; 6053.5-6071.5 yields 0.14 mag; 6.27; 2.79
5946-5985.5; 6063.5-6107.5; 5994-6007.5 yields 0.24 mag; 7.19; 2.89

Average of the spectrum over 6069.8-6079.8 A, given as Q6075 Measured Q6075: 3.02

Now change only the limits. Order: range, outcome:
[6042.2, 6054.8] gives 3.49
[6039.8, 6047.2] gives 3.44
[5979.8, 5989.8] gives 5.9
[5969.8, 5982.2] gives 6.25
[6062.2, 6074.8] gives 3.17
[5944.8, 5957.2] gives 8.25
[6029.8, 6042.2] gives 3.57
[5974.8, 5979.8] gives 6.36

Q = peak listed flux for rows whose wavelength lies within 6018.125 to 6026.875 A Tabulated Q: 4.194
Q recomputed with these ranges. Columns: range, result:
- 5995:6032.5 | 5.036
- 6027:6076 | 3.878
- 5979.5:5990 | 6.096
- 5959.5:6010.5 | 8.202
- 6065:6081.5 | 3.497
